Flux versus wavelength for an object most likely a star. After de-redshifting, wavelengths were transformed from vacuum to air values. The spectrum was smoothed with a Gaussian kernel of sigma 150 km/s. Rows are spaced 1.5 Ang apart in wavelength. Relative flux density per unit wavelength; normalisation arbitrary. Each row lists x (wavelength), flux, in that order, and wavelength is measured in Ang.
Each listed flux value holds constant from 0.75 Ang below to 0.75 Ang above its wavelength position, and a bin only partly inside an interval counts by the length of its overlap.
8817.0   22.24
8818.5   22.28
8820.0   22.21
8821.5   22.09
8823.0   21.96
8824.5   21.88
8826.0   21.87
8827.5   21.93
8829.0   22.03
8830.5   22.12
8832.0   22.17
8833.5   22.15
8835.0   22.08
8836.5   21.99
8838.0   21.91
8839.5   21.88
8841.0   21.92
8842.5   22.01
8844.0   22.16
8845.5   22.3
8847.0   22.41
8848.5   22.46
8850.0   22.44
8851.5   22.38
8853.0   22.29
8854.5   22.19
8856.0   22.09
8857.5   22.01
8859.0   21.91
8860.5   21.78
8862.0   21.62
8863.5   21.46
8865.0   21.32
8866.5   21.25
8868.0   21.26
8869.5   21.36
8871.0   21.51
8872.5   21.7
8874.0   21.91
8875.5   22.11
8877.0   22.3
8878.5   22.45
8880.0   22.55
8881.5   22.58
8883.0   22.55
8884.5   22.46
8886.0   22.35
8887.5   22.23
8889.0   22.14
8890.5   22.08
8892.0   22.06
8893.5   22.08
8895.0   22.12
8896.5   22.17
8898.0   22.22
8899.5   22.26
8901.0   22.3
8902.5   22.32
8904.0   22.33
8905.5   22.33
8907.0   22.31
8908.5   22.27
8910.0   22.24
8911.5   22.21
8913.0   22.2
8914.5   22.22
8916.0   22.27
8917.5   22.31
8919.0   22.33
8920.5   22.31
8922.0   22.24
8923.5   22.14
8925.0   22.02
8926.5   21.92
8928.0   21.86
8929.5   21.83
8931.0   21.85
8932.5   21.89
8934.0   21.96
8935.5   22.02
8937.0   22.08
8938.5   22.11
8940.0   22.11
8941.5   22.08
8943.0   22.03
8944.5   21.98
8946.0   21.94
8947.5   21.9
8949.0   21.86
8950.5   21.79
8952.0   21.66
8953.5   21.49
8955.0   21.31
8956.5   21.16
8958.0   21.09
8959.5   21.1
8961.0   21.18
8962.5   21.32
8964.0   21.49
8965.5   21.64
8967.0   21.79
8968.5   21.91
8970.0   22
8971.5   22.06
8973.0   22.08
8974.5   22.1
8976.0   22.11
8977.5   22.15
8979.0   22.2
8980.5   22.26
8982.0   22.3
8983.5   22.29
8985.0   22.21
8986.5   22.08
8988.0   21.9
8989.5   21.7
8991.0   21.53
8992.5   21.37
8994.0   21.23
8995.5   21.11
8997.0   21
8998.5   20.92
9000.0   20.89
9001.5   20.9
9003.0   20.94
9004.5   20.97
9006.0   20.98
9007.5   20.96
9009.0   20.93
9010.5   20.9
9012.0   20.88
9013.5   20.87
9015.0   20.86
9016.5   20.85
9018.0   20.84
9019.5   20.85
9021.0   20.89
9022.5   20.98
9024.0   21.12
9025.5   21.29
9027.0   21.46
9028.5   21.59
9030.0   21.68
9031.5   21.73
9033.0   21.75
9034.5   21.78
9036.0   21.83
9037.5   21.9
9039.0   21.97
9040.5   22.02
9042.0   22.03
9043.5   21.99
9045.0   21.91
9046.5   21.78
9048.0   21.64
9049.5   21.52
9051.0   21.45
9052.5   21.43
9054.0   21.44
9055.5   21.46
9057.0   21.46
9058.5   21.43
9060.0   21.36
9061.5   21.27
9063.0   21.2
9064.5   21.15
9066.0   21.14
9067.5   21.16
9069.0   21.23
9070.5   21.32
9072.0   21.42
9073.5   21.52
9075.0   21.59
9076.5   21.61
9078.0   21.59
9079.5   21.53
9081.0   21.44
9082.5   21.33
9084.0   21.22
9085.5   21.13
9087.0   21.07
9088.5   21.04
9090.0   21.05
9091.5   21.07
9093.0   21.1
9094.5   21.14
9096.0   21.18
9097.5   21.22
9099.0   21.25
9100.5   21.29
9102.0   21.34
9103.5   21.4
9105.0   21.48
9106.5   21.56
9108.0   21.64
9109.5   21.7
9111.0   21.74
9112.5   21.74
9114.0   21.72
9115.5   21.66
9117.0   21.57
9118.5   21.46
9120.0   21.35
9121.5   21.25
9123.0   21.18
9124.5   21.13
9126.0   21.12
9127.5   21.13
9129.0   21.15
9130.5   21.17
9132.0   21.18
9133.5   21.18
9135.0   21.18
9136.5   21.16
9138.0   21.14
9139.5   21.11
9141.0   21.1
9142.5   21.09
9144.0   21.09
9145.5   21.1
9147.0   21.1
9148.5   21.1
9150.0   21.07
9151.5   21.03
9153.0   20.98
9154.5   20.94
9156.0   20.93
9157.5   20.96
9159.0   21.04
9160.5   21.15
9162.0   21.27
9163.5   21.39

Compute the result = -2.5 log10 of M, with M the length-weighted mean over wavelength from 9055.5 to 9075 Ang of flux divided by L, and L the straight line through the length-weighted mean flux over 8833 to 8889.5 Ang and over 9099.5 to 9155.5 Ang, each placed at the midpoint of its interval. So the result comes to 0.01 mag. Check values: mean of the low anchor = 22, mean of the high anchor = 21.3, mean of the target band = 21.3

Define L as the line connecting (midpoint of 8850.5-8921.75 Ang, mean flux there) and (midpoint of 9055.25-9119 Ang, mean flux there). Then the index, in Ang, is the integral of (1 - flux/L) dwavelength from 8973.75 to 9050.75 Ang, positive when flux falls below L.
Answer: 0.5 Ang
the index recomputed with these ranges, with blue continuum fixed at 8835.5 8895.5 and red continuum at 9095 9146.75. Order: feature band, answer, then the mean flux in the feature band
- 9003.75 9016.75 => 0.43 Ang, 20.9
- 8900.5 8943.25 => -0.51 Ang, 22.1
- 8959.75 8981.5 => -0.12 Ang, 21.9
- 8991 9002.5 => 0.31 Ang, 21.1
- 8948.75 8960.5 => 0.20 Ang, 21.4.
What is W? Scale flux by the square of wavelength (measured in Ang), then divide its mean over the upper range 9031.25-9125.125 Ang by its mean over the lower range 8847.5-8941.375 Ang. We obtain 1.01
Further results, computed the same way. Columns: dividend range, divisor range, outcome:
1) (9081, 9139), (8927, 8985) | 1.01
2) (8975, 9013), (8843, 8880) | 1.01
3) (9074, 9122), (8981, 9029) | 1.03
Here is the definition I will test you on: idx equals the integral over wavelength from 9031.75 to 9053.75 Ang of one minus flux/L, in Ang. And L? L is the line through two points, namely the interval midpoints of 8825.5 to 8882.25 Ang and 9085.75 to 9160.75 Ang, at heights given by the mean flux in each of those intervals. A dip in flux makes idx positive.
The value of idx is -0.32 Ang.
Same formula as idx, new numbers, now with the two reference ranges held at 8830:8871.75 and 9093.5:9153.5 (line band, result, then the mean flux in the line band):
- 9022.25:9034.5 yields 0.0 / 21.5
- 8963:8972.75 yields -0.1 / 21.8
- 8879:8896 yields -0.3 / 22.3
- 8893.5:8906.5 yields -0.3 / 22.2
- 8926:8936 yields -0.1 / 21.9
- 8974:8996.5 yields -0.3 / 21.9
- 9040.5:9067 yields -0.1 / 21.5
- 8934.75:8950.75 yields -0.2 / 22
